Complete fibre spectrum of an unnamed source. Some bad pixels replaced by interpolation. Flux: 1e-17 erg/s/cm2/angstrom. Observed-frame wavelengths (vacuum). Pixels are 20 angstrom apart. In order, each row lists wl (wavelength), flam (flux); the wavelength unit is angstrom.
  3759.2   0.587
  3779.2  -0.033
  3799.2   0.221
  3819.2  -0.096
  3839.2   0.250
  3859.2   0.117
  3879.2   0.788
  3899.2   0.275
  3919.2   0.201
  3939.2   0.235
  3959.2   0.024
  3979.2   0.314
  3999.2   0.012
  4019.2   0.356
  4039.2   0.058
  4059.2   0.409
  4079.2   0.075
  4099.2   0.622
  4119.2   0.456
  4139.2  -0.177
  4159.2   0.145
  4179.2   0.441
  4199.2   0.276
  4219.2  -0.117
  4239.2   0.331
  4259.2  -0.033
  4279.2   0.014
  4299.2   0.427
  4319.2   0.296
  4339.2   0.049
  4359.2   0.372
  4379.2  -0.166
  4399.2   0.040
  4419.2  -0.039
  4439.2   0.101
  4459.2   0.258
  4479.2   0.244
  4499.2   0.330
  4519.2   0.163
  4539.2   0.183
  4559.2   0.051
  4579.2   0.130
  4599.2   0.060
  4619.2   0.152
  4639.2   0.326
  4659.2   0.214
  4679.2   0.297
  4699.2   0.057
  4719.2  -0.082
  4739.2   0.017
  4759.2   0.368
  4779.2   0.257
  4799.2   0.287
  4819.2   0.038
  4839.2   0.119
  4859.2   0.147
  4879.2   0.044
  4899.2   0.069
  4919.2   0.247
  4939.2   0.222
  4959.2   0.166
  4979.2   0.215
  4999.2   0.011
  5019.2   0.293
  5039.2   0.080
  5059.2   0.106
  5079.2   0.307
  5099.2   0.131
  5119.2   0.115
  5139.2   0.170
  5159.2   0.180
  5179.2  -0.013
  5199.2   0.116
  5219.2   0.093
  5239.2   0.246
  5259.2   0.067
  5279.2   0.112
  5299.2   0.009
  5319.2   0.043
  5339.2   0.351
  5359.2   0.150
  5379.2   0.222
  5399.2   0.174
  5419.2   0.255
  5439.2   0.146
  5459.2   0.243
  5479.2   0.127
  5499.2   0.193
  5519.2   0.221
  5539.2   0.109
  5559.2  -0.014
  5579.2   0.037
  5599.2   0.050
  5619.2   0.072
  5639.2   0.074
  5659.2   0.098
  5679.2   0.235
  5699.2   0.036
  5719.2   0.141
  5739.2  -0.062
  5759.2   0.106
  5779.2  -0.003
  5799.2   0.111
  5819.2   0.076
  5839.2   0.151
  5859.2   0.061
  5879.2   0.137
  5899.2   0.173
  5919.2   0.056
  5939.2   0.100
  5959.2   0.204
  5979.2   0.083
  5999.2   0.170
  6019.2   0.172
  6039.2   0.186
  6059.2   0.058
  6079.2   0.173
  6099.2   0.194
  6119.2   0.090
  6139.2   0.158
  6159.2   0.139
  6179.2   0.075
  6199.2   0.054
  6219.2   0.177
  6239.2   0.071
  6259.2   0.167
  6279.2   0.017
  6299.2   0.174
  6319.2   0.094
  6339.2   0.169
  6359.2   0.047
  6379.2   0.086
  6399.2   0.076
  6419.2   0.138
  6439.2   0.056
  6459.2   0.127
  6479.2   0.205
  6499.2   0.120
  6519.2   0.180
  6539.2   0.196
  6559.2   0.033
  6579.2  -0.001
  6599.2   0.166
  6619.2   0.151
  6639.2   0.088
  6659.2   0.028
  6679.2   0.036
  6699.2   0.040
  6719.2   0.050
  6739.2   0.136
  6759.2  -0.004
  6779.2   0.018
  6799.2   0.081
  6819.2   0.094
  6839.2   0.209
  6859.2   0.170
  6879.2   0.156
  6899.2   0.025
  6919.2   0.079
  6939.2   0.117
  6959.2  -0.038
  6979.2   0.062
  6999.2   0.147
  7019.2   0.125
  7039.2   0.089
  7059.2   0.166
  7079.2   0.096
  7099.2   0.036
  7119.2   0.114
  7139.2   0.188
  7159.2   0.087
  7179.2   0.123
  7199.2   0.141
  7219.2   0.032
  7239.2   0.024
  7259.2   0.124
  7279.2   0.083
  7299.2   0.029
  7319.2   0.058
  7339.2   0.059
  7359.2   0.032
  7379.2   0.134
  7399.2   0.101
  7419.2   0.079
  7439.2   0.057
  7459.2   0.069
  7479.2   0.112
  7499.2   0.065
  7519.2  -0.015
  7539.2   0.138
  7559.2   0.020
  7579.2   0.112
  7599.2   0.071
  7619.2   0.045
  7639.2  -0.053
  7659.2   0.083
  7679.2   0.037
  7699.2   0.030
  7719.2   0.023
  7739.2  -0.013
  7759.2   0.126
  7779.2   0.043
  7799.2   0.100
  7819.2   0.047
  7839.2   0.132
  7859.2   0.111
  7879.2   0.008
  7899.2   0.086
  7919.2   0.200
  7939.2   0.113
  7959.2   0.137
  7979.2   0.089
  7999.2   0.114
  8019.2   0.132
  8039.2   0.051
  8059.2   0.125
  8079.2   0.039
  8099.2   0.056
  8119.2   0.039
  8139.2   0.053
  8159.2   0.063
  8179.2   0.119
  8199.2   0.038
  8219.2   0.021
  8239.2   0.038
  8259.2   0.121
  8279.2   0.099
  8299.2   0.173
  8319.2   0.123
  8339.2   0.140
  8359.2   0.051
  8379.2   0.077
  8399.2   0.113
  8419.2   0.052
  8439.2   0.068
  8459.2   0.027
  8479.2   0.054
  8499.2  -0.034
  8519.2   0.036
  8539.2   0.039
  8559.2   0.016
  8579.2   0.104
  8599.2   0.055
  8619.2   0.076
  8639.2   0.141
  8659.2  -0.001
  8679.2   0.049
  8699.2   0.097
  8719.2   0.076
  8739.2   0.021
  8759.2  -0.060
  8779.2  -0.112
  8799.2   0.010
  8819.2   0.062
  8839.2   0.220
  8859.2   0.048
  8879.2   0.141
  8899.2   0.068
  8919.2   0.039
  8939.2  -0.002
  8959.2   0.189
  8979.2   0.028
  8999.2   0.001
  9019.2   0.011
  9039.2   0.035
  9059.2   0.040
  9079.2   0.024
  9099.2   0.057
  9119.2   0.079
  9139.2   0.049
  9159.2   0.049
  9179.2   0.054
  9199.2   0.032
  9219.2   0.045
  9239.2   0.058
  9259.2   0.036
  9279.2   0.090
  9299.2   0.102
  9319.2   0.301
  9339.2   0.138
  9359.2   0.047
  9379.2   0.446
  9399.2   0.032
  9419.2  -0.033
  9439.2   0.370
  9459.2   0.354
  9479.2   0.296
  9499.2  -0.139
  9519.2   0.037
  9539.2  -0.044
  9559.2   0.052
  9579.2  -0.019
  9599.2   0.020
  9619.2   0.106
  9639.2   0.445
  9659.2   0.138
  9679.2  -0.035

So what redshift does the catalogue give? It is 1.587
